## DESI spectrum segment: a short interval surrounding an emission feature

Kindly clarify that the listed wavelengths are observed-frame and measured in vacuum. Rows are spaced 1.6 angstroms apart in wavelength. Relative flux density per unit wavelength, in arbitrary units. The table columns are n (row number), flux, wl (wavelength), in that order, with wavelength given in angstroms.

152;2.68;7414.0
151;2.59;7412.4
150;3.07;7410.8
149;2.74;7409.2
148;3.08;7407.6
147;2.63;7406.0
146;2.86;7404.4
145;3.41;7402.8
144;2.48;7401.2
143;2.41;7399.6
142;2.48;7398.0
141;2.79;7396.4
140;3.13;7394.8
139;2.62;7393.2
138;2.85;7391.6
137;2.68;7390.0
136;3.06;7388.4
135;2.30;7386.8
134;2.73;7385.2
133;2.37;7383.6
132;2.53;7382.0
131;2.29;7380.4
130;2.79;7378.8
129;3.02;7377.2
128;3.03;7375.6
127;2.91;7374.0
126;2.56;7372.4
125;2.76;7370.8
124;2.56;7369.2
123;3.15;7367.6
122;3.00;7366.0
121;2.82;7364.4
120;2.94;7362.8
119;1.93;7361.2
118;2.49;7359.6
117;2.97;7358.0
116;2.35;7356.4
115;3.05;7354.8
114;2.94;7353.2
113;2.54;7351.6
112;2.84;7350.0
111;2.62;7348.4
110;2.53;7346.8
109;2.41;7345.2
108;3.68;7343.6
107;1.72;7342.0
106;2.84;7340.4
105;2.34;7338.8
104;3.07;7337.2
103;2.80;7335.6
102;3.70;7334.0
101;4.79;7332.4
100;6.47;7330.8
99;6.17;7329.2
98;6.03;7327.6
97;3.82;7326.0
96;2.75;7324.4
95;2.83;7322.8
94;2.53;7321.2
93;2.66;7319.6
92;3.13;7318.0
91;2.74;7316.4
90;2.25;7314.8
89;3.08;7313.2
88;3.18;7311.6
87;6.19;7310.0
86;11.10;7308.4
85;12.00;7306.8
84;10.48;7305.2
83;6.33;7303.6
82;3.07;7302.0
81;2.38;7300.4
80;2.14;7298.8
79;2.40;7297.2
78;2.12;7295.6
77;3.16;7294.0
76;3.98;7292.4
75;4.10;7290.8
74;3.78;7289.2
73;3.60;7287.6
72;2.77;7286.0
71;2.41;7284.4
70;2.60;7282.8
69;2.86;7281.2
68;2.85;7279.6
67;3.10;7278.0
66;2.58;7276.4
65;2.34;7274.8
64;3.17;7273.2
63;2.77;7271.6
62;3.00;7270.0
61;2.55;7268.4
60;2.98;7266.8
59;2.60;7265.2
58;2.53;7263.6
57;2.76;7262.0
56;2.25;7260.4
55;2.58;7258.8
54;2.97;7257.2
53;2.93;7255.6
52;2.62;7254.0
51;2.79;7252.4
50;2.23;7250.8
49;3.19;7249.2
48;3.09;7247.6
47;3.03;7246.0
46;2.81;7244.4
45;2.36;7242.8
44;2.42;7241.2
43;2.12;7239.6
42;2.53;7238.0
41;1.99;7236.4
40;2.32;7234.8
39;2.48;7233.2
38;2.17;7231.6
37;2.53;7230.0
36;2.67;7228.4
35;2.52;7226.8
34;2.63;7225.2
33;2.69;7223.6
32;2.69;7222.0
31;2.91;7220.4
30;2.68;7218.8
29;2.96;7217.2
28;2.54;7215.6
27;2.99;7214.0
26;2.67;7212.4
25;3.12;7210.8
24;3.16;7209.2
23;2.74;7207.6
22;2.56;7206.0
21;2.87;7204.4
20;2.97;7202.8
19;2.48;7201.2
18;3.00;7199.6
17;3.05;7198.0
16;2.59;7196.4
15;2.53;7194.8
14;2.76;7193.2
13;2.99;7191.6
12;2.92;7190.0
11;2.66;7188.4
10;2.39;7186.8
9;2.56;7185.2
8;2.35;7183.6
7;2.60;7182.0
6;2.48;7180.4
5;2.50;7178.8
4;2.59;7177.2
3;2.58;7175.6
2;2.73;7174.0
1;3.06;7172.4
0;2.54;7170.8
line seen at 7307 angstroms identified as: H-alpha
